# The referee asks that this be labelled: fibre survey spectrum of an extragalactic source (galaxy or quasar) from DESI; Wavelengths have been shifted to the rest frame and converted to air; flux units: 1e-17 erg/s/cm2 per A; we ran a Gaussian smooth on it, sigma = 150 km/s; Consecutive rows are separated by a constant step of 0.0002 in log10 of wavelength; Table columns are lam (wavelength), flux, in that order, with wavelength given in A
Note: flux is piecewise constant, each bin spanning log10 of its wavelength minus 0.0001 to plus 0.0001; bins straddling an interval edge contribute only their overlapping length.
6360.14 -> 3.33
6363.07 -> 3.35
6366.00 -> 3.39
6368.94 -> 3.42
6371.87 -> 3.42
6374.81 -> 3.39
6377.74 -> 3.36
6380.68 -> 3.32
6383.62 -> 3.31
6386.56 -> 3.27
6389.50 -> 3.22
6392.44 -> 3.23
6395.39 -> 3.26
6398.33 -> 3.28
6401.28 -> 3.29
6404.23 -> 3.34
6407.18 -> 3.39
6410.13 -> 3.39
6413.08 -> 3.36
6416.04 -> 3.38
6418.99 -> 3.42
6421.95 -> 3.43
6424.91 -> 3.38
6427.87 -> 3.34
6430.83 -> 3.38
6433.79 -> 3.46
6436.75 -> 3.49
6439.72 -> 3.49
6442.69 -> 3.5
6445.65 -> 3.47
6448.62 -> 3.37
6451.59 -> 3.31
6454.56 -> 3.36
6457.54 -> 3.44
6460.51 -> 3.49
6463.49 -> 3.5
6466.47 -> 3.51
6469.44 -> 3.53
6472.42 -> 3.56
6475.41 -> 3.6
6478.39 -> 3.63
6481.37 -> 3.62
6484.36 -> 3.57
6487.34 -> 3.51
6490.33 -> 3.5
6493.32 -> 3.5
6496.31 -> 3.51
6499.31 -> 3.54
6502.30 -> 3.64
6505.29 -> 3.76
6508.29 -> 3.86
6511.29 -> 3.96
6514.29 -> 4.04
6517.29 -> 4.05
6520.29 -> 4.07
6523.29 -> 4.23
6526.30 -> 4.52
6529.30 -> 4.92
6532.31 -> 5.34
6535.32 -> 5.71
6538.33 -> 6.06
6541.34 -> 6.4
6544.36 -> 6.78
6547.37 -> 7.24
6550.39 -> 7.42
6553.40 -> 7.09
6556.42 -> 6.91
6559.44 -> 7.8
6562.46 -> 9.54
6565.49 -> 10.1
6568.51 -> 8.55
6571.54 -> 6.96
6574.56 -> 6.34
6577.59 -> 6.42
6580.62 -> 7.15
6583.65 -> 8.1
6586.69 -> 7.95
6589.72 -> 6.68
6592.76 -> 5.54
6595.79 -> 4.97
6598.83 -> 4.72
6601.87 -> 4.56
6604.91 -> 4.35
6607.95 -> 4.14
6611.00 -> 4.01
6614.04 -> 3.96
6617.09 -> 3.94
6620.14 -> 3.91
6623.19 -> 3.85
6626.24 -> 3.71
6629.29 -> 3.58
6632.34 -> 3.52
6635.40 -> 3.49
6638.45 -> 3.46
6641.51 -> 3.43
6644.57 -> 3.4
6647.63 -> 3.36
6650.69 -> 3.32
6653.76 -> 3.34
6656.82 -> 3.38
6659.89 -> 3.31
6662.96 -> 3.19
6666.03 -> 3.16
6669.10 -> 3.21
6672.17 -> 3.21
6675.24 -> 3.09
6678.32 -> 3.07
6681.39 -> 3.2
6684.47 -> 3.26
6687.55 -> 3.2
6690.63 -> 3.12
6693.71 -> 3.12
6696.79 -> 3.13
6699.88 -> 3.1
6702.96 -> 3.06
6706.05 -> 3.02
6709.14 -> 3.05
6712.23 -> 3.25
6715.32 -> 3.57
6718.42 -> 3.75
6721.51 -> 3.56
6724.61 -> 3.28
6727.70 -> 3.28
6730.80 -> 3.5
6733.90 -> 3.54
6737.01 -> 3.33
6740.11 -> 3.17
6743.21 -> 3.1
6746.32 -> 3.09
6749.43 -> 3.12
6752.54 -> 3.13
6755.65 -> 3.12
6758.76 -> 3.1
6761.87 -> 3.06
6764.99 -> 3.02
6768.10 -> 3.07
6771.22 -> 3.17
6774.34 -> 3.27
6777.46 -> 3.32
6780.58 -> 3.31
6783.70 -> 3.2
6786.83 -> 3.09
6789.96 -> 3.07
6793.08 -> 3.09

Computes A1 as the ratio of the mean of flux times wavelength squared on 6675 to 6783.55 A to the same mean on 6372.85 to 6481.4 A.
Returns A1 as 1.0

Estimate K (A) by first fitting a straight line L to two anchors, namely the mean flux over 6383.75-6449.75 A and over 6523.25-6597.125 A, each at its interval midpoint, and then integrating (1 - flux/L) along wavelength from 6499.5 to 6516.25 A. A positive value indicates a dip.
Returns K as 5.19 A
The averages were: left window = 3.37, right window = 6.8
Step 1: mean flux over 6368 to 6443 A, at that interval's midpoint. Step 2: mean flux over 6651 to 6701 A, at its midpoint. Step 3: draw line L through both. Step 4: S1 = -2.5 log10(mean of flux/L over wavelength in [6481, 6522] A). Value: -0.13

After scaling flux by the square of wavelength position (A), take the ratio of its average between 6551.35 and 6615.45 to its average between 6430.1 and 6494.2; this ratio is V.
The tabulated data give 1.92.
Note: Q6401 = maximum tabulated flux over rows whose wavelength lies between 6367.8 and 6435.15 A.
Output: 3.46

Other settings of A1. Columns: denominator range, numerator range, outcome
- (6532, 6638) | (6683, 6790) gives 0.57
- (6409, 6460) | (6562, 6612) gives 1.97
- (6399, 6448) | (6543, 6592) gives 2.31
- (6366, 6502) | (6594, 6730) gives 1.10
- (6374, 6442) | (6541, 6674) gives 1.64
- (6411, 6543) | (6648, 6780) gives 0.90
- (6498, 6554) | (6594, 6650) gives 0.79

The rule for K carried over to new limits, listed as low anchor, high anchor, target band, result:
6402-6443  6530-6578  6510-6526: 5.3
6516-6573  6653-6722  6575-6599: -4.2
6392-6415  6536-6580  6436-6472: 9.1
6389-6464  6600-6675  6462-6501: -1.2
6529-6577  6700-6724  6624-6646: 7.0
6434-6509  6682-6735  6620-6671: -1.3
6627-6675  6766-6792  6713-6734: -1.5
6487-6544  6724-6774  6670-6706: 3.8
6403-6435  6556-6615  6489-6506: 4.4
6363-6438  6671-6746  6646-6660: -0.3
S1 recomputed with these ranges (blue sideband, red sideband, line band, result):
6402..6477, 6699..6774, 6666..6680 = 0.042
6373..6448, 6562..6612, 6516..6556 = -0.028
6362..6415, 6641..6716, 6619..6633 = -0.152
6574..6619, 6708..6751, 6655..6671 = 0.331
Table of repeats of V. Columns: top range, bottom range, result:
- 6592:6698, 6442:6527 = 1.04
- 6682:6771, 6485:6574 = 0.62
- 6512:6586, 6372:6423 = 2.04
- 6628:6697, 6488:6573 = 0.61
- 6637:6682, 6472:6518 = 0.94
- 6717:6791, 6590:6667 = 0.87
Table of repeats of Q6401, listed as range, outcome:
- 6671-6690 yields 3.26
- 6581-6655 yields 8.1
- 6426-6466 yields 3.5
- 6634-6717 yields 3.57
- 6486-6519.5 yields 4.05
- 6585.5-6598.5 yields 7.95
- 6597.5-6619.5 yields 4.72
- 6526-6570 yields 10.1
